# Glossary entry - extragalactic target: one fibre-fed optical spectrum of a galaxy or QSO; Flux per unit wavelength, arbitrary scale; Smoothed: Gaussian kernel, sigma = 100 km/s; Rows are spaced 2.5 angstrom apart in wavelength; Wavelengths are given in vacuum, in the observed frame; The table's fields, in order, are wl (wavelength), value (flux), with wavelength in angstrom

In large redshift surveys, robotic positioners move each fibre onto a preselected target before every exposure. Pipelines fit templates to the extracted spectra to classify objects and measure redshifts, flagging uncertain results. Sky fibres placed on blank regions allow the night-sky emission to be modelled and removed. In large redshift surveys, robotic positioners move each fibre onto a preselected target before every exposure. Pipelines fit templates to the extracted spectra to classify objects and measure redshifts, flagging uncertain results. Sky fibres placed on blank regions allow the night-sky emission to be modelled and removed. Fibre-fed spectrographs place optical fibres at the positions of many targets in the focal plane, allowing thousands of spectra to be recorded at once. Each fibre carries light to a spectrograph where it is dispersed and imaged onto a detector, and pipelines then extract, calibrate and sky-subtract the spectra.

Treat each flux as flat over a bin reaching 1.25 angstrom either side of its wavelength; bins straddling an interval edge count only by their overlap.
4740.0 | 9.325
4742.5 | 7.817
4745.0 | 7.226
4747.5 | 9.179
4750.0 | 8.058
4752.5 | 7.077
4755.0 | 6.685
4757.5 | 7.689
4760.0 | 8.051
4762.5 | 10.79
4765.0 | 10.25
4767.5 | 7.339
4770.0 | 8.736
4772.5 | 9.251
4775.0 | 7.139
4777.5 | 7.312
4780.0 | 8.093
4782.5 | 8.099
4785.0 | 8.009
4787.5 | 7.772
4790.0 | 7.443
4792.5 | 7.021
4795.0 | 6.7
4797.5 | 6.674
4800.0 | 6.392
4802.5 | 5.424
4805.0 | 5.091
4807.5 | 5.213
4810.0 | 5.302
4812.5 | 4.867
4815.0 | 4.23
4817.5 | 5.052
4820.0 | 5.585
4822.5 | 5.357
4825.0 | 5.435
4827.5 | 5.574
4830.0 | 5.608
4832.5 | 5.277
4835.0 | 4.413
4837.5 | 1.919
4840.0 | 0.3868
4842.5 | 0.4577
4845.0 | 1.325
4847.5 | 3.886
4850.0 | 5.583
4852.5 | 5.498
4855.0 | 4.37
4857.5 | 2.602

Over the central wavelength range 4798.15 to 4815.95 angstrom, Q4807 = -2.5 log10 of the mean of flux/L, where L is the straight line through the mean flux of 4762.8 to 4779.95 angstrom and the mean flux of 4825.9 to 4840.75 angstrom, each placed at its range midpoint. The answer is 0.12 mag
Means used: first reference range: 8.46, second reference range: 4.02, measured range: 5.28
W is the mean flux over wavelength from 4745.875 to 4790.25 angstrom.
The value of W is 8.17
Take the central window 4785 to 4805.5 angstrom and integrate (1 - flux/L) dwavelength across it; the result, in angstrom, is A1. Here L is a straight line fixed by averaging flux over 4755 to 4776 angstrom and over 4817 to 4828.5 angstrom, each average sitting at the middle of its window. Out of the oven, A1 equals 0.73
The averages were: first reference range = 8.56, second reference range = 5.42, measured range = 6.71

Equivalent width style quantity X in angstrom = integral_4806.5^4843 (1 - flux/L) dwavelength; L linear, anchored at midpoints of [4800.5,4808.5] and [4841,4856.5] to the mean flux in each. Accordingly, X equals 1.4 angstrom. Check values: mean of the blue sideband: 5.35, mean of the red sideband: 3.45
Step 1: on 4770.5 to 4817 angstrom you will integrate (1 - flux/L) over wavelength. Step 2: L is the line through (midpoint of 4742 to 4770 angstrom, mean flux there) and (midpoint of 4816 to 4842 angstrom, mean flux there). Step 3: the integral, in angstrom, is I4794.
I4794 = -3.0 angstrom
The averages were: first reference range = 8.23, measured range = 6.68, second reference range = 4.34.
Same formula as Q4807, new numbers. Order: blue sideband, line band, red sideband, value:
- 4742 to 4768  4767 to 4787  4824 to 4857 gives -0.135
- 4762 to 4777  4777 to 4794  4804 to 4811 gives -0.064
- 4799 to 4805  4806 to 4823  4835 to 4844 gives -0.207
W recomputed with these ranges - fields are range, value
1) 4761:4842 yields 6.26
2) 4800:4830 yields 5.26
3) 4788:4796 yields 7.13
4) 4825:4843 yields 3.64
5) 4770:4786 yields 8.04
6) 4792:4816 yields 5.67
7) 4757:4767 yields 9.17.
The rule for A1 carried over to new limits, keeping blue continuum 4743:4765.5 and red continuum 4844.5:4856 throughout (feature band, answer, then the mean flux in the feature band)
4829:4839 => 1.68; 4.17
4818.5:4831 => -0.35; 5.5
